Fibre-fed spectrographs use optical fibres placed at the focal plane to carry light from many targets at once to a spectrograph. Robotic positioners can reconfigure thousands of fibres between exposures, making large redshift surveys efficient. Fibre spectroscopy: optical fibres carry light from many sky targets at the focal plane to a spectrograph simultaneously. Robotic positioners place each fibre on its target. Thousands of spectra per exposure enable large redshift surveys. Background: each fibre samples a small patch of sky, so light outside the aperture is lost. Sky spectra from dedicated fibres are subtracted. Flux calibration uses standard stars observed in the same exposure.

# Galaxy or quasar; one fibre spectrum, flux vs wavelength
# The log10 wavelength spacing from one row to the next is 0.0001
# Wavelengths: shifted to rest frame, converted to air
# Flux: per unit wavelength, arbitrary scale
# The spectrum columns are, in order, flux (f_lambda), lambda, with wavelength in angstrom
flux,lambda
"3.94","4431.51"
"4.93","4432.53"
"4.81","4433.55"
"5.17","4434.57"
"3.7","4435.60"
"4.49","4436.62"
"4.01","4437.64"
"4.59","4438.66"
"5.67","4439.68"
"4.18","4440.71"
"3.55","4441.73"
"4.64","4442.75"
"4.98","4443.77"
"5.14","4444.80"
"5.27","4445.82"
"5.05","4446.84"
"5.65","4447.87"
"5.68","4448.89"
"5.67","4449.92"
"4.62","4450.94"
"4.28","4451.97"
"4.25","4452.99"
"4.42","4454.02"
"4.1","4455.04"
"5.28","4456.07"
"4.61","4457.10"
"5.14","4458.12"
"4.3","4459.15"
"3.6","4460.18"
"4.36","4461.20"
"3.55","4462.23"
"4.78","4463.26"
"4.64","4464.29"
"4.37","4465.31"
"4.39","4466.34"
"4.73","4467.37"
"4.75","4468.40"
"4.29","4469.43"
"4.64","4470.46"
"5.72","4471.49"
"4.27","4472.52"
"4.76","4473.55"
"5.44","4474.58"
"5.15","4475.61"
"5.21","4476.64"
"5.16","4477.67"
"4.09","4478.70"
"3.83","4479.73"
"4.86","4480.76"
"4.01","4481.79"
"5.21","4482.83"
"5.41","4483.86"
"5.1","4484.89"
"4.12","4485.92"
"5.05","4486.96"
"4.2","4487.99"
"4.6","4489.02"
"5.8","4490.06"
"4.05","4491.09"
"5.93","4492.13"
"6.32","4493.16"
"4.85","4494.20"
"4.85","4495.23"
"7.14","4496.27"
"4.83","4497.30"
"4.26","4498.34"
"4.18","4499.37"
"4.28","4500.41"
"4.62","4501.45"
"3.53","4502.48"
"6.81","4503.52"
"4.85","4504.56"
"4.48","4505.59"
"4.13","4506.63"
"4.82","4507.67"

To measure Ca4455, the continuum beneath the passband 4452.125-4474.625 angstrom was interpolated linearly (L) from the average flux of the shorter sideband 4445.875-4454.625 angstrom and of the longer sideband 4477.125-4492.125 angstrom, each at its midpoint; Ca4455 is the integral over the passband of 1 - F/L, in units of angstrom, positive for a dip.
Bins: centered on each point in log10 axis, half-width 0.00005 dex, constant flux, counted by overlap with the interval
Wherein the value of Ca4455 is 1.51 angstrom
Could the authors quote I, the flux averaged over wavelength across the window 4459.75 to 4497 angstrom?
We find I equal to 4.82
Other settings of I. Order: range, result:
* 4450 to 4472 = 4.54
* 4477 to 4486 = 4.68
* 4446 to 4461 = 4.76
